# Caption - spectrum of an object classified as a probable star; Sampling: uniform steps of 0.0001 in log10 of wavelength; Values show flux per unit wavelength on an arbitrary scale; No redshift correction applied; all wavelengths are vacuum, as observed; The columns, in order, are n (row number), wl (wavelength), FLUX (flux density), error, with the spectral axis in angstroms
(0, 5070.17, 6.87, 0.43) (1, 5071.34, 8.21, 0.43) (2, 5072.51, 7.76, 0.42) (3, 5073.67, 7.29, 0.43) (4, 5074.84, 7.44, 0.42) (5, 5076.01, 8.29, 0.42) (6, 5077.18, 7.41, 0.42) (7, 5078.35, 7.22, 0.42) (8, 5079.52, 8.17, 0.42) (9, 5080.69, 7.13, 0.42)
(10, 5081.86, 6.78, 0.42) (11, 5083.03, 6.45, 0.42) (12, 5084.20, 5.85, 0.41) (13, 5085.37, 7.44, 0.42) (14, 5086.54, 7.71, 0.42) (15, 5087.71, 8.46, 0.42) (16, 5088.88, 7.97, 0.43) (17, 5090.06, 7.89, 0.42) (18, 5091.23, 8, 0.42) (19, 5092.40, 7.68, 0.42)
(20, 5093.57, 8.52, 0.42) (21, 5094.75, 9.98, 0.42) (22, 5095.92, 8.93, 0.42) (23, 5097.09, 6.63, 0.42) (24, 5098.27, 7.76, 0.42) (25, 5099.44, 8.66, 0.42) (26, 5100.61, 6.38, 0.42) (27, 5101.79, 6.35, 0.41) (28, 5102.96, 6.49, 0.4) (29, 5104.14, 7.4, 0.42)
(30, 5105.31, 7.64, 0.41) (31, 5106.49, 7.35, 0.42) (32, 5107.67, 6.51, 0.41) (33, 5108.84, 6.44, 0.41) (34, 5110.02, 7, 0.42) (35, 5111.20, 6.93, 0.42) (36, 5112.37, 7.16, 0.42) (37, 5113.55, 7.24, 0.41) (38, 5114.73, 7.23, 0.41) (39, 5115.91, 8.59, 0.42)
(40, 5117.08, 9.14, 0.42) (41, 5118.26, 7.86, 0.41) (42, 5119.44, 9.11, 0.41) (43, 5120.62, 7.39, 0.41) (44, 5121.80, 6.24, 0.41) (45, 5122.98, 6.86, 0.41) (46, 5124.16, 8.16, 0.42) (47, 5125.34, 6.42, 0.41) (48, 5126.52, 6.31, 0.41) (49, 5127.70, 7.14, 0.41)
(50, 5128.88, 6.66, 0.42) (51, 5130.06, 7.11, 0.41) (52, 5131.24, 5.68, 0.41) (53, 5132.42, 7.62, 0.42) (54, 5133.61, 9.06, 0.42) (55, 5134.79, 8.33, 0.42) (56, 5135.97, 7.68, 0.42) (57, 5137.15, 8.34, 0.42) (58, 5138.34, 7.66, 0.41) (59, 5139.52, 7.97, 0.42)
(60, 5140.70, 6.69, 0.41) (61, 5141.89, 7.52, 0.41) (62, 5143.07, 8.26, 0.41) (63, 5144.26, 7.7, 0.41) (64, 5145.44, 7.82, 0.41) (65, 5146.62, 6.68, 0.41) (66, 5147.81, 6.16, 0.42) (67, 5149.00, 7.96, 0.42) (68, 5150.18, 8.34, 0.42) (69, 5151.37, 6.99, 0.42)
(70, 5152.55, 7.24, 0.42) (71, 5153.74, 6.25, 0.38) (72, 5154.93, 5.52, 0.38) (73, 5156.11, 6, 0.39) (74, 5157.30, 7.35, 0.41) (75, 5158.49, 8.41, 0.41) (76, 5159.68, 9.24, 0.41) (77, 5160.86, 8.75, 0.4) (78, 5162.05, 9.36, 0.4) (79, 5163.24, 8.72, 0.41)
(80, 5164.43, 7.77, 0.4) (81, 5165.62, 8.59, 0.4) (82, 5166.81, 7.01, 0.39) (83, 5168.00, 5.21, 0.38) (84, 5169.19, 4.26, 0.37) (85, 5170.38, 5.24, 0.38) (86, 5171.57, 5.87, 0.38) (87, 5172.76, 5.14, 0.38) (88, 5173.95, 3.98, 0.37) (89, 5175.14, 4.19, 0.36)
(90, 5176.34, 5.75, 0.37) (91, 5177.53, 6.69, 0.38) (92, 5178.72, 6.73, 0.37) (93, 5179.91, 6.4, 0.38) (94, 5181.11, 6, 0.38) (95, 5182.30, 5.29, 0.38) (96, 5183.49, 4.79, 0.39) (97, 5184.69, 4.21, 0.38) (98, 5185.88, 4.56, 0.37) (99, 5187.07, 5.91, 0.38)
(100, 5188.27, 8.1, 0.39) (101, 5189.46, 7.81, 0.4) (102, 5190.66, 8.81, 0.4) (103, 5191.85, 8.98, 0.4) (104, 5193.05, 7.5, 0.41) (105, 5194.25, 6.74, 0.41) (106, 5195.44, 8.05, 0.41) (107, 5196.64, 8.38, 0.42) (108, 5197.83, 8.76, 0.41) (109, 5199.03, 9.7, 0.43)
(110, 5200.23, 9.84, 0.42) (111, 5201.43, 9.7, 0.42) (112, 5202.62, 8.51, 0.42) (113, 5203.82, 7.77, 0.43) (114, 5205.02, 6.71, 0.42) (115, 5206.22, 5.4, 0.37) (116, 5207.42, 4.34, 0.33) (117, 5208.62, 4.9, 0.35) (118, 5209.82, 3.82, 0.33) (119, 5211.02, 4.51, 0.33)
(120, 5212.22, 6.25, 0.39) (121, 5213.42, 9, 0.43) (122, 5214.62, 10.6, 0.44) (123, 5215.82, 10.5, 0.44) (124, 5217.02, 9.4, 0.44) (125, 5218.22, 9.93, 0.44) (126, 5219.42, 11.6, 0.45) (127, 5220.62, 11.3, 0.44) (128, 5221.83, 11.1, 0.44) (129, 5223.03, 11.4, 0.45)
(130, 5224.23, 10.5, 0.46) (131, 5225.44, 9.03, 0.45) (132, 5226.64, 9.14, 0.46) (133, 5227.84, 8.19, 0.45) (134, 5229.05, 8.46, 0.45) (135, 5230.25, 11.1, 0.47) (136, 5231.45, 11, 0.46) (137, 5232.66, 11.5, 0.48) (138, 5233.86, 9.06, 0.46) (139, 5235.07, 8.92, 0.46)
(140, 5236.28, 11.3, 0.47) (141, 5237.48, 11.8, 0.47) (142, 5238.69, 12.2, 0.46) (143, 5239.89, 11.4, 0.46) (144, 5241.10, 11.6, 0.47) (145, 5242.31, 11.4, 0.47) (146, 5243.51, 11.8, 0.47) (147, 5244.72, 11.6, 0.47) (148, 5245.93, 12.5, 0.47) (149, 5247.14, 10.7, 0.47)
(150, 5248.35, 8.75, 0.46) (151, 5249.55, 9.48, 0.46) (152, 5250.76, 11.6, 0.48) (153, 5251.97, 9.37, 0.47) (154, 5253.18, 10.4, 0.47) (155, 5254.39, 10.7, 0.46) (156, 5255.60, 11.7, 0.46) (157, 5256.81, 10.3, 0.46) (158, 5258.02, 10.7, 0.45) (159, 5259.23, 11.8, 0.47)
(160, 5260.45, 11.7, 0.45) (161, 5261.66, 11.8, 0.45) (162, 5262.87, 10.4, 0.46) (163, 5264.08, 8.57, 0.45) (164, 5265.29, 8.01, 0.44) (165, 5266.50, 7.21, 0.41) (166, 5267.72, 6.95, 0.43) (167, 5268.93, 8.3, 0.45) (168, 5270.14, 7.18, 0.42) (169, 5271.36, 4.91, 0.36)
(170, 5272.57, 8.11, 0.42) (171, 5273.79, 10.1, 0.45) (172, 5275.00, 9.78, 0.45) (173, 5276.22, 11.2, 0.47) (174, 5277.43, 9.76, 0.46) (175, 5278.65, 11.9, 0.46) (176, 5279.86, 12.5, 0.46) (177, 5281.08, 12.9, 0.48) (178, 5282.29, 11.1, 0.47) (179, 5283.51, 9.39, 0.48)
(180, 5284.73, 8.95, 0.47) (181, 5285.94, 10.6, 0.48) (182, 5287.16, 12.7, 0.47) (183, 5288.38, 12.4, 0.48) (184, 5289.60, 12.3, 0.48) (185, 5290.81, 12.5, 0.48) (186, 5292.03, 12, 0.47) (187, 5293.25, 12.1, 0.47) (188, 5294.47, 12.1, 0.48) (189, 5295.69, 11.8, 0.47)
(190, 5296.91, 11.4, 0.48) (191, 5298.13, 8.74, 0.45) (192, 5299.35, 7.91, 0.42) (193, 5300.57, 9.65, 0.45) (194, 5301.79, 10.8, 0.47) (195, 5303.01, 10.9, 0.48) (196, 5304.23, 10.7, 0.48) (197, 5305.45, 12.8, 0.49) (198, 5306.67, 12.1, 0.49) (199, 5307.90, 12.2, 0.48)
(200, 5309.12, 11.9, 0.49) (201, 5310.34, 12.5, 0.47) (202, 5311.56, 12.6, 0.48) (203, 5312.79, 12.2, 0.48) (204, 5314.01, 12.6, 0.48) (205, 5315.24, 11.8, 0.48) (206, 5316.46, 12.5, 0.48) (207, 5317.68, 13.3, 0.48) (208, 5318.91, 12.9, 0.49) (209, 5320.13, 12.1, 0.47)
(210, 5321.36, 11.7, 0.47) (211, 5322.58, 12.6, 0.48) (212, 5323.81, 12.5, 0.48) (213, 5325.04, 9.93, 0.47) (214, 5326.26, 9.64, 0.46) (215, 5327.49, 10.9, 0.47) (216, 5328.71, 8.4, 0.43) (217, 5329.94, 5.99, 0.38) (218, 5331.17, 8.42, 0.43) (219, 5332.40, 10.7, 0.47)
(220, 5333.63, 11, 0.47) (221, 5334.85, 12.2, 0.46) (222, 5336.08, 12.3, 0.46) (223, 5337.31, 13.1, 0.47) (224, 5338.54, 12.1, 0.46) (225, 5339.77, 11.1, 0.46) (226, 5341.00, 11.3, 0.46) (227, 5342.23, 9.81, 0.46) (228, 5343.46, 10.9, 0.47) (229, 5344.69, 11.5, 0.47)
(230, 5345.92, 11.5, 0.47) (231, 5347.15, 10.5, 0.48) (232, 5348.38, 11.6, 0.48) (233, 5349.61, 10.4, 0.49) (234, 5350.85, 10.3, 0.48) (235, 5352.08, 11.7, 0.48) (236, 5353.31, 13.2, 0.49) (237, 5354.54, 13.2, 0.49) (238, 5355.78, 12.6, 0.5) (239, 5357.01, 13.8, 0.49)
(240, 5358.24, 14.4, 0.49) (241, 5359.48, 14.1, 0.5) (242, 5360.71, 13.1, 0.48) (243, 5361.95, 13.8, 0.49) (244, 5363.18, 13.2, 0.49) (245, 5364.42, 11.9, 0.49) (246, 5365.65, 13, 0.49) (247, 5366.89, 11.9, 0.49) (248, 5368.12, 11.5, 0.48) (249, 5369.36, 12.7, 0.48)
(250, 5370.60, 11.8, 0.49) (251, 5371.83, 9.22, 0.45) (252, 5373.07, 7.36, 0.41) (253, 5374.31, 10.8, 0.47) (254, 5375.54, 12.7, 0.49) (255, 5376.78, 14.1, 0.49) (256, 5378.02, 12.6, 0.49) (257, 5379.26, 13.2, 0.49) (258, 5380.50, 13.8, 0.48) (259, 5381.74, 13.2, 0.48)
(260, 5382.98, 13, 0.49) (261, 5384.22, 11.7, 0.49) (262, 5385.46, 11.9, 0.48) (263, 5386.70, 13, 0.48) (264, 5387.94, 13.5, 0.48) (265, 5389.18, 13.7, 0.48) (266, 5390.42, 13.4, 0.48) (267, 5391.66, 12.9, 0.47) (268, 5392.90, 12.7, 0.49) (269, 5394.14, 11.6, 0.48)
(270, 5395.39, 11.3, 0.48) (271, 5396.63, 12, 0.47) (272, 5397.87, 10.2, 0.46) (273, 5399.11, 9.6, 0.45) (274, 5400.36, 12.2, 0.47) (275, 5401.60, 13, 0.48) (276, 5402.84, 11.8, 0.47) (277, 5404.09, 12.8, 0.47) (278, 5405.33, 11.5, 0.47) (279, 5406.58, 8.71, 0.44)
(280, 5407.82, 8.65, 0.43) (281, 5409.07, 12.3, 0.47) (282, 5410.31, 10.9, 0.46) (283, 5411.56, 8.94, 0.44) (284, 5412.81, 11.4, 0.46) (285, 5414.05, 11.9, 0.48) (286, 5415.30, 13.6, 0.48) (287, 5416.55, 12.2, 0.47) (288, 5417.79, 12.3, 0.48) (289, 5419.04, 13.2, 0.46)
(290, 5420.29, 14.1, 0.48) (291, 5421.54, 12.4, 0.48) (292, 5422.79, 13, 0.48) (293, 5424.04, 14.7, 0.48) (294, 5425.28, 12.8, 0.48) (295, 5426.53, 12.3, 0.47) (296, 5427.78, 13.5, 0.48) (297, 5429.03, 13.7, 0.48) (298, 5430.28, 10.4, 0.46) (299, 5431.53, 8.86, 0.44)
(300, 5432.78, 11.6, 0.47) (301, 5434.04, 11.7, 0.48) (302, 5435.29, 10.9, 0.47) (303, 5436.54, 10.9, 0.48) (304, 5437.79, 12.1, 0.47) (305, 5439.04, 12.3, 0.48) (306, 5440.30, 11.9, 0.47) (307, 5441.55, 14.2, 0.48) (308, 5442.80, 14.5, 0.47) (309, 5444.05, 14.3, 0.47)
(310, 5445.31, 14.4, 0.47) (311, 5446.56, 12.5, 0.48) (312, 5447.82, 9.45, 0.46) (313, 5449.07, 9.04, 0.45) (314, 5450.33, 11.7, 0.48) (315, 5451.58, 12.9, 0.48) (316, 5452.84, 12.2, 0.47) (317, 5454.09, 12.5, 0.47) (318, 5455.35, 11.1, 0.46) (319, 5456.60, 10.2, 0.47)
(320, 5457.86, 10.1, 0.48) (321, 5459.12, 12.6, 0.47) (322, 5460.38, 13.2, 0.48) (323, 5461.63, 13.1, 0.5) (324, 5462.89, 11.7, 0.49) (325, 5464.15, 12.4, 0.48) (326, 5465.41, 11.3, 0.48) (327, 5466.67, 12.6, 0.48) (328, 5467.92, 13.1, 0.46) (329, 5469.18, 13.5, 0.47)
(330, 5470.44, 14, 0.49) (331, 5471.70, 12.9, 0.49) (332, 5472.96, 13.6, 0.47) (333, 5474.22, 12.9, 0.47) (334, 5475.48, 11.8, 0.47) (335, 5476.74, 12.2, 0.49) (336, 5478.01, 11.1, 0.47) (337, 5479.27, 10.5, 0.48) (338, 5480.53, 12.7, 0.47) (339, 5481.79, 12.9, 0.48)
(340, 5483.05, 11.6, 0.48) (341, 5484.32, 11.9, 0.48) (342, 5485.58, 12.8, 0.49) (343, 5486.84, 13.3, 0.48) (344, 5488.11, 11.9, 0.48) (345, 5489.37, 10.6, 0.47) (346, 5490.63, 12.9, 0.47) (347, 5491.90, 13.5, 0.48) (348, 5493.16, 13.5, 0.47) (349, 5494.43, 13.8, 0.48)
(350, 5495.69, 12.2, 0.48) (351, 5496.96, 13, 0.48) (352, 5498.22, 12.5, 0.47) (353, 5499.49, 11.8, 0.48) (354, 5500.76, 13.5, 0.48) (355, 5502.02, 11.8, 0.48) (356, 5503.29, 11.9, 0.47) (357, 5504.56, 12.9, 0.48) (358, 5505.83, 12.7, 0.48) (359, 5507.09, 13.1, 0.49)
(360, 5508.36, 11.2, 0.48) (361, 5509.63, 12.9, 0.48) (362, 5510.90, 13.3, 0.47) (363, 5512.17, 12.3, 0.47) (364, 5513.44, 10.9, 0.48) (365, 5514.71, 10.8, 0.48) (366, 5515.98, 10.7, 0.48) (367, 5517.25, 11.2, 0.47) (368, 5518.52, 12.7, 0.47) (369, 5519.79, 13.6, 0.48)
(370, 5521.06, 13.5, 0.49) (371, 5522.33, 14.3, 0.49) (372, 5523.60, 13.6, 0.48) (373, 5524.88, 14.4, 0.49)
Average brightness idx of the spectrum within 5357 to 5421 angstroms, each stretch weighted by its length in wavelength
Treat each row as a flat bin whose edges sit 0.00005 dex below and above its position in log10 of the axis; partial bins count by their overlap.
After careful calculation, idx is 12.1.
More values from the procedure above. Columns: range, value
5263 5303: 10.1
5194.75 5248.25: 9.42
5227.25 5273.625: 10.1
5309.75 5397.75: 11.9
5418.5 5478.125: 12.3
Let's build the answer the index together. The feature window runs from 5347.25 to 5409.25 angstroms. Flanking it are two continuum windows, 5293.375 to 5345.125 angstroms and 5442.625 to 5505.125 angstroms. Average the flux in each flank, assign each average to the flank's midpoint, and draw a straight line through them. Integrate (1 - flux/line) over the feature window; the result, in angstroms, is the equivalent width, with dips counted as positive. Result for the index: -2.4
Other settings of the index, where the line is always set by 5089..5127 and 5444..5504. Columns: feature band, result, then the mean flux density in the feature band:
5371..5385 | -1.17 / 12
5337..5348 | -0.72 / 11.3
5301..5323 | -4.14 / 12.1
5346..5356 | -0.89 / 11.6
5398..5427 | -1.01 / 11.9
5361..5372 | -1.39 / 12.3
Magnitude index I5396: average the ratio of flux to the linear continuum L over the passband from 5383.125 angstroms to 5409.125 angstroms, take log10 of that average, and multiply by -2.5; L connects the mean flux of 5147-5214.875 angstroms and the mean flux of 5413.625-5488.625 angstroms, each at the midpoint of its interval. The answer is -0.06 mag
